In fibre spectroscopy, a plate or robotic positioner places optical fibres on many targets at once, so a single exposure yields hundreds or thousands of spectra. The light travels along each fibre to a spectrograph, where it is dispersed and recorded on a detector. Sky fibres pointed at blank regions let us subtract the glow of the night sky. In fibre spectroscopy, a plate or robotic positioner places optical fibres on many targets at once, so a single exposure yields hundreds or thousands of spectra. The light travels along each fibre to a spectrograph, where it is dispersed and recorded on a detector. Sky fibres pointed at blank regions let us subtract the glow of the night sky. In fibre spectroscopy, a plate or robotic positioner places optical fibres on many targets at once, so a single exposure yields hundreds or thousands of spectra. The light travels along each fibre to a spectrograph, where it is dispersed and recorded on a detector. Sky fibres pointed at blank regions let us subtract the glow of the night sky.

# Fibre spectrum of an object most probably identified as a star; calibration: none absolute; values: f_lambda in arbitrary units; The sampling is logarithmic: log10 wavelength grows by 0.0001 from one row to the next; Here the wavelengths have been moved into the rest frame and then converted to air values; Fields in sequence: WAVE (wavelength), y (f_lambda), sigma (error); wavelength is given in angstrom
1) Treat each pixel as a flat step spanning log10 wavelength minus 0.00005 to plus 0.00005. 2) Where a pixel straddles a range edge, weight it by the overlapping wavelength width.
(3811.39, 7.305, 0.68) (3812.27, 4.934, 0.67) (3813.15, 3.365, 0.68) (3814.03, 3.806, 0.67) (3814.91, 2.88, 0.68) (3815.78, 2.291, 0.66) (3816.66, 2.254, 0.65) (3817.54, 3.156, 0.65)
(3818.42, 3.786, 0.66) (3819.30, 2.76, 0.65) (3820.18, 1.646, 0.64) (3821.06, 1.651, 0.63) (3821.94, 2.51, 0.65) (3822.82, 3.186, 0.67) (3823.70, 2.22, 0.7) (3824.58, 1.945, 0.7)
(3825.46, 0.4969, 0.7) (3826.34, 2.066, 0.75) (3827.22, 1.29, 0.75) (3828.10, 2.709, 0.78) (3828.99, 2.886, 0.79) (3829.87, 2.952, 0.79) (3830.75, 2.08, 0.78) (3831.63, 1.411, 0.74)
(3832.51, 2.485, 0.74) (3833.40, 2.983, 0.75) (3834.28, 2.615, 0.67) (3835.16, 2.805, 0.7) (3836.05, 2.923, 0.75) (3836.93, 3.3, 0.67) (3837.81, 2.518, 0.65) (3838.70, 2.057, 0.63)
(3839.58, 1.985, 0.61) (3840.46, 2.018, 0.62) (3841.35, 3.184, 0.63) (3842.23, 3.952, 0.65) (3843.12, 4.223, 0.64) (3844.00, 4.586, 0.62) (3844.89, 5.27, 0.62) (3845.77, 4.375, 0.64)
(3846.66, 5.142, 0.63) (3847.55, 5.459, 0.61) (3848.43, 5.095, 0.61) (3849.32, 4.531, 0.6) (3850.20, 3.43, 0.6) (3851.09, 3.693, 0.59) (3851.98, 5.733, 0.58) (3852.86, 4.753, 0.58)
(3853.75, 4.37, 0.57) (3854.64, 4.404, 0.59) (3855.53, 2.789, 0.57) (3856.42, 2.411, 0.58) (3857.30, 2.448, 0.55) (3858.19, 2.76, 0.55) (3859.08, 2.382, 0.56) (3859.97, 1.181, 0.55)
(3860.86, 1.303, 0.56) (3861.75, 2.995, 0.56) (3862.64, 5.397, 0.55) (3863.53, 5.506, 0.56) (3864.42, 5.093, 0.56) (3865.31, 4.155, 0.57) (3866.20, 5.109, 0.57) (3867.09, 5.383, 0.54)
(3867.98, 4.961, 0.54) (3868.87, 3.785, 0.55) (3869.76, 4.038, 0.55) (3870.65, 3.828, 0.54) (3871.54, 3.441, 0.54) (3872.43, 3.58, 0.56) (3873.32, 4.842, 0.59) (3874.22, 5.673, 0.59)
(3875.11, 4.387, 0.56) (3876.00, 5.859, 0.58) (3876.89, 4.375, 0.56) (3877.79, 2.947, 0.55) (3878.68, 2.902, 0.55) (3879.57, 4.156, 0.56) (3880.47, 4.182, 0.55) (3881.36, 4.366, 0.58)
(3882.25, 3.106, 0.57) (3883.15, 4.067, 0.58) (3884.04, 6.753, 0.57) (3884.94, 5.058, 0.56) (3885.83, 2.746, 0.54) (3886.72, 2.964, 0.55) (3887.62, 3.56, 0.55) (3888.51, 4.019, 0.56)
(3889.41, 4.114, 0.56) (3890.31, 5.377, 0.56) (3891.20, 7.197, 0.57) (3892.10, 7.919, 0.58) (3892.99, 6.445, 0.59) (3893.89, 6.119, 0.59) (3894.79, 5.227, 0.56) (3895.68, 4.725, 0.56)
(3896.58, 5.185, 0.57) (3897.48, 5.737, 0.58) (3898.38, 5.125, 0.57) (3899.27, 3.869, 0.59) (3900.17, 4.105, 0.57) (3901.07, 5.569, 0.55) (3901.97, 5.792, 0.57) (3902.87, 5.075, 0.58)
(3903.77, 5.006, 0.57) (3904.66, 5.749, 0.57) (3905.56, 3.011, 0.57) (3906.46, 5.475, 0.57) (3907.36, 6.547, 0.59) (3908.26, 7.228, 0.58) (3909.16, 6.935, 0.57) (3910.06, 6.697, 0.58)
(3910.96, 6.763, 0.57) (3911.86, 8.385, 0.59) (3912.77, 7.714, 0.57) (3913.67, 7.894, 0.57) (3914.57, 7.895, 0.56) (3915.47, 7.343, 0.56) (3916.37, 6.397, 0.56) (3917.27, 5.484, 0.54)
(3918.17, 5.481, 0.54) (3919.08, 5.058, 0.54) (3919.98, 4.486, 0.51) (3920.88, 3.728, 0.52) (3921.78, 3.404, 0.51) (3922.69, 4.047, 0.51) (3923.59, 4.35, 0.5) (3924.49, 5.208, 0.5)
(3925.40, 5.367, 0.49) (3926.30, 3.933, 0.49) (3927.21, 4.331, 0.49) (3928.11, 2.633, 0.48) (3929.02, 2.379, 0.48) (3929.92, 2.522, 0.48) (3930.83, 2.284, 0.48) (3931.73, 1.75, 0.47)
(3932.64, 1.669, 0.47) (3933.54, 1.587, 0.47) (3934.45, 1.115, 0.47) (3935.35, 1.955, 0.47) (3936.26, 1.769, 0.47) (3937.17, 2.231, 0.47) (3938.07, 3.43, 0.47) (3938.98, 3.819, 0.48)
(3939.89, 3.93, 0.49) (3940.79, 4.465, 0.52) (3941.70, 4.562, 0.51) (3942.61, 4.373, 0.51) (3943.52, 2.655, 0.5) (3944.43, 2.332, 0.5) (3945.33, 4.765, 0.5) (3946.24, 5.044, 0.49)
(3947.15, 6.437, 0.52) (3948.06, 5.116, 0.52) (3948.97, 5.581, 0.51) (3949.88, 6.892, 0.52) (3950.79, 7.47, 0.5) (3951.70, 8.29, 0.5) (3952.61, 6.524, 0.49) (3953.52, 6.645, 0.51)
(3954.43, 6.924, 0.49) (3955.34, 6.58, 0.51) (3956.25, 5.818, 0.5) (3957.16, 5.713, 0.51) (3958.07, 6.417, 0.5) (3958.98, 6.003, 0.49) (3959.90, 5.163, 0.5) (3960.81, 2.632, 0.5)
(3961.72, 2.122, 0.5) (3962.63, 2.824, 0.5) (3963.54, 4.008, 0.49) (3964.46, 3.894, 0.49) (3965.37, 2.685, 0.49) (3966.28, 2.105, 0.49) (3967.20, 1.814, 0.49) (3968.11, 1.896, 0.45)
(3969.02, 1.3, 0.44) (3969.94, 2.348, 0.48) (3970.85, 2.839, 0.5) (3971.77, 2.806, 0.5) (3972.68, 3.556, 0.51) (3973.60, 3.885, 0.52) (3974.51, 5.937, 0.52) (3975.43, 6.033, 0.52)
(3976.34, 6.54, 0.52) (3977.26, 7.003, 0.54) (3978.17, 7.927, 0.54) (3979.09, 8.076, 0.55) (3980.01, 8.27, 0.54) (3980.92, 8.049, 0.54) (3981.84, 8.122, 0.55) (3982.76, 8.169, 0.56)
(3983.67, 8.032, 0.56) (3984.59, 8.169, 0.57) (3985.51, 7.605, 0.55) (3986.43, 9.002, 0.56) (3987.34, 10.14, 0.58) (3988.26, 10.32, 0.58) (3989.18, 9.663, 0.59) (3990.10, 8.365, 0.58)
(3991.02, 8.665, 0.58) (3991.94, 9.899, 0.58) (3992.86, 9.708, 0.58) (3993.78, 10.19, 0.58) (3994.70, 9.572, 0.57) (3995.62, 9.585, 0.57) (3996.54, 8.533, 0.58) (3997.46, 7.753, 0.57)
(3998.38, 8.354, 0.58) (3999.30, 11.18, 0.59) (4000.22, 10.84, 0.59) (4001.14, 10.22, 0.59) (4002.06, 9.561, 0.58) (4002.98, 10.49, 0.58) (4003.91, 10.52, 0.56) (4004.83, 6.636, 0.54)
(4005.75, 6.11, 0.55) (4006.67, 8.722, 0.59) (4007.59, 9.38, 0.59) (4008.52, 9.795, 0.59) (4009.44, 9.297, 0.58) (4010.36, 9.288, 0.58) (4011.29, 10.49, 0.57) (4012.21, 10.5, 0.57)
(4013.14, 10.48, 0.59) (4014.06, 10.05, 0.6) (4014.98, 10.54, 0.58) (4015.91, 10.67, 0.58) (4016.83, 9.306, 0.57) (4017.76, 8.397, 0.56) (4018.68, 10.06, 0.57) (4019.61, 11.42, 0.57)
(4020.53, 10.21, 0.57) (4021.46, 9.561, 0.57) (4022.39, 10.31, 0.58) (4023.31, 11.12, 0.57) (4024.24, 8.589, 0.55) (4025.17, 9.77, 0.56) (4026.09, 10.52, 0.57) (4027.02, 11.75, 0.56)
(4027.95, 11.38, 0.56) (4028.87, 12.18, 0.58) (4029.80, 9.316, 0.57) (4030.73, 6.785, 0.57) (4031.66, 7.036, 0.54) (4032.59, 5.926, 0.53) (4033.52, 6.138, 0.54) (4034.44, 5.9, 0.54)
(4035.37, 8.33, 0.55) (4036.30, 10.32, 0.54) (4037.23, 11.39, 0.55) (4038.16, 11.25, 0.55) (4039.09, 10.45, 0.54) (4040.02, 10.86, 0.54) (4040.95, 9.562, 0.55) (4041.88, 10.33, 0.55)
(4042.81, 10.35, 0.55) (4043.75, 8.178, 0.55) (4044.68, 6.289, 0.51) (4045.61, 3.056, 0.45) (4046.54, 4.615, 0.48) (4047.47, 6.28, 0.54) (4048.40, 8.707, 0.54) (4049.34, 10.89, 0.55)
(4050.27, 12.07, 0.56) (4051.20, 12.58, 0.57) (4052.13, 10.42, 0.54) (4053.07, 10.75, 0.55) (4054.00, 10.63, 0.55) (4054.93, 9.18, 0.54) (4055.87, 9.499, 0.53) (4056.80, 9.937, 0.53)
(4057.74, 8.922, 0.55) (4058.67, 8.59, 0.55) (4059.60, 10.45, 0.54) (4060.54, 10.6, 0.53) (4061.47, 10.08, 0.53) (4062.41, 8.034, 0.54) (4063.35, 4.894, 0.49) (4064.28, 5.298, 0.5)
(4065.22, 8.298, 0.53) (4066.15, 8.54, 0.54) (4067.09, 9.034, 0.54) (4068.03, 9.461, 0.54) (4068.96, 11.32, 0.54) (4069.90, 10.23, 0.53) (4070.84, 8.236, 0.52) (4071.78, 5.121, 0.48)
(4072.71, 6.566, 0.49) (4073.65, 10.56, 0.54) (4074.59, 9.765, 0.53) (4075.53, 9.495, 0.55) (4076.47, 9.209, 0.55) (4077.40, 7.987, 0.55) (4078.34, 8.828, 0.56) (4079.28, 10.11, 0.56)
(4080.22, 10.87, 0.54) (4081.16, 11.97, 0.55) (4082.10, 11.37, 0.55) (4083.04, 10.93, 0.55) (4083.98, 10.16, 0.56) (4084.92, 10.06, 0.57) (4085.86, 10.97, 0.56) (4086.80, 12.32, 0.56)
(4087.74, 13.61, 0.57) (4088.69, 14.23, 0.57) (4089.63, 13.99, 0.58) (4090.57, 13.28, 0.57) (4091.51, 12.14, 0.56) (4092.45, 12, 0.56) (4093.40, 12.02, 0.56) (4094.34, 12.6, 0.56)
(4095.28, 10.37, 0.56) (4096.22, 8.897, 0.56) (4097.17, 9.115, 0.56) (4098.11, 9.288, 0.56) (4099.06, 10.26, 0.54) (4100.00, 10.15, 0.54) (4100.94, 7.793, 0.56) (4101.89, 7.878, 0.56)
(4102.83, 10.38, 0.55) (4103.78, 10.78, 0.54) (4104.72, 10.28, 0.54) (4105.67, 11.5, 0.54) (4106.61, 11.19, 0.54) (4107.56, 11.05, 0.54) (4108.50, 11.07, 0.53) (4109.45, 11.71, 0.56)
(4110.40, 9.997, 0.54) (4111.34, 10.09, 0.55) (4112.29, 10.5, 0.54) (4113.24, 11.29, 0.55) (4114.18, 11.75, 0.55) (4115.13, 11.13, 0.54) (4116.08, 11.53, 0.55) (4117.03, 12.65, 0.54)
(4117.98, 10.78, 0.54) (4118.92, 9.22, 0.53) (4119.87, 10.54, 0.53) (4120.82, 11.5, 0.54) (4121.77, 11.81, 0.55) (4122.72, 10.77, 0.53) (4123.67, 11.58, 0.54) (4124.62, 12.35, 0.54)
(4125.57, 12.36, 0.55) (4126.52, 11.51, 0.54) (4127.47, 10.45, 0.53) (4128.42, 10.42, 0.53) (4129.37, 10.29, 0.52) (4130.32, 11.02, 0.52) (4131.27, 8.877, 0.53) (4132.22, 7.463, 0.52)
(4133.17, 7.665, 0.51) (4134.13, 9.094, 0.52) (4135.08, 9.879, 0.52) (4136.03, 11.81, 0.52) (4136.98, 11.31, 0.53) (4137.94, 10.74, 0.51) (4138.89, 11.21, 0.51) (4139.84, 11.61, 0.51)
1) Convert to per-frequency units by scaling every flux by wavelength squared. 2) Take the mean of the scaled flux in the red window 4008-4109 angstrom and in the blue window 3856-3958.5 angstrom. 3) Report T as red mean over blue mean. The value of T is 2.25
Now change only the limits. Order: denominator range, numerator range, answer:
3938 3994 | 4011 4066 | 1.66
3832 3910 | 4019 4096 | 2.47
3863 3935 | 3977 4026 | 2.06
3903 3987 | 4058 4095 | 2.16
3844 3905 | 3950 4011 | 1.66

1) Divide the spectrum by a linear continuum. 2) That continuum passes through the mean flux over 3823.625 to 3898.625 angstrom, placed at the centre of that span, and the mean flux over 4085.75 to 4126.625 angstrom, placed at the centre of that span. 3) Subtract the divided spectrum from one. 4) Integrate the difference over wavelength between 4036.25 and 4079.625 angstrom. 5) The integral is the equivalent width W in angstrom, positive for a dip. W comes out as 2.73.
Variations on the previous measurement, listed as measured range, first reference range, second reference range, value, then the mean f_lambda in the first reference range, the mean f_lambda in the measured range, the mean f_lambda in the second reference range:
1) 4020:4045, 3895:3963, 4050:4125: -3.01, 4.85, 9.42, 10.3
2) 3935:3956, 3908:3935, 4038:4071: 2.71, 4.77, 4.89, 9.09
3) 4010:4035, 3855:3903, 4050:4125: -3.24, 4.37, 9.54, 10.3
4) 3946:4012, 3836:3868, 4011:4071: 5.37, 3.8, 6.99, 9.33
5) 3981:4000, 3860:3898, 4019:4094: -3.13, 4.55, 9.05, 9.68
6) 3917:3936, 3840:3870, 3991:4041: 8.81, 4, 3.43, 9.55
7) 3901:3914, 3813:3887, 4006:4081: -2.60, 3.48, 6.26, 9.27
